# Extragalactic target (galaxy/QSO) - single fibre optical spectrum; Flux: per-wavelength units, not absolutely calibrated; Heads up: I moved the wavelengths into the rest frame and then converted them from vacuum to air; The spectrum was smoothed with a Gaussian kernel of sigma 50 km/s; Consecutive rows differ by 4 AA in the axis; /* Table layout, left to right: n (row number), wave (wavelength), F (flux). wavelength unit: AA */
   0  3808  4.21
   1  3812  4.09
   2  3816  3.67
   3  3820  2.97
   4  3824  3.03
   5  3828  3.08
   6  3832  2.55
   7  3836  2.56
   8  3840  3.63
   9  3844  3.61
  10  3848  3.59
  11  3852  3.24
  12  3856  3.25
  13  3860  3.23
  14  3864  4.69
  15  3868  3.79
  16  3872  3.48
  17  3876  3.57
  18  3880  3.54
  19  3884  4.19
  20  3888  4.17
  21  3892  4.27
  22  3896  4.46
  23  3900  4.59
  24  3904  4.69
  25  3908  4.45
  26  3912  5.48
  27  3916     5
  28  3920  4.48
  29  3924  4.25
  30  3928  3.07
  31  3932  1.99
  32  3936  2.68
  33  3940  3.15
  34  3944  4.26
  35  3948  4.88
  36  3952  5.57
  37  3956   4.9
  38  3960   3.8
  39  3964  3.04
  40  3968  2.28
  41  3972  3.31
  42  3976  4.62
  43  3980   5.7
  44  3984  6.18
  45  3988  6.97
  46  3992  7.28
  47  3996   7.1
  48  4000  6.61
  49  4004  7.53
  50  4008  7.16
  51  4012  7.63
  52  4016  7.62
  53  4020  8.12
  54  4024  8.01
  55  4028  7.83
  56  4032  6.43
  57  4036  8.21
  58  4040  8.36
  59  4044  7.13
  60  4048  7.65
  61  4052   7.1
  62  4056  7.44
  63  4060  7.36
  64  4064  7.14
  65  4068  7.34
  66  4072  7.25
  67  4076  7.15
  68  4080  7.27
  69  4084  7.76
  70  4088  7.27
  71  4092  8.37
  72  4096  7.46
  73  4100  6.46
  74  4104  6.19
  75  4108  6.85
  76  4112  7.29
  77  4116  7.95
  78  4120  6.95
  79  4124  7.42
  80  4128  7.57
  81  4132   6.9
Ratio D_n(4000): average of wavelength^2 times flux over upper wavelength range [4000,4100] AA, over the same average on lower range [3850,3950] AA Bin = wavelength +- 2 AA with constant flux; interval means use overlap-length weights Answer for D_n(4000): 2.0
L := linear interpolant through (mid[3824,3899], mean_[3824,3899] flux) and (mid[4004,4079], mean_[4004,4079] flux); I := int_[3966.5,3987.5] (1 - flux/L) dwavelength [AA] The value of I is 5.10 AA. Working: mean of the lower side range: 3.6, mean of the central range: 4.65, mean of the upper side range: 7.49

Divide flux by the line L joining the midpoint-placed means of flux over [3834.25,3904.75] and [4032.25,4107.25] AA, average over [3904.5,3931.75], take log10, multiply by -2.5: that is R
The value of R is 0.079 mag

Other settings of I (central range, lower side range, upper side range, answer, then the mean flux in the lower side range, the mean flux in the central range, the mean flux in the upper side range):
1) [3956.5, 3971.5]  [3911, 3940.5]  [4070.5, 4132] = 4.1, 3.74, 3.25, 7.27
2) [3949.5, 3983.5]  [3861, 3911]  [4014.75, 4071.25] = 9.5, 4.17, 4.25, 7.55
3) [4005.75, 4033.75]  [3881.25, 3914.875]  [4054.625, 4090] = -4.6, 4.53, 7.55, 7.33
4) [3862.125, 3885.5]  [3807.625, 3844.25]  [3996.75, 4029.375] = 2.7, 3.29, 3.87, 7.54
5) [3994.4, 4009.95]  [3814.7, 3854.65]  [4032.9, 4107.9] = -2.4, 3.19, 7.1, 7.36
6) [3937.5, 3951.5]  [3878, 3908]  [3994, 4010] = 3.6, 4.28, 4.2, 7.1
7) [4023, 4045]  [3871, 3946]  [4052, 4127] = -4.9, 3.99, 7.67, 7.27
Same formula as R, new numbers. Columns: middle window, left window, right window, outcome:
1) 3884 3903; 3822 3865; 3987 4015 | 0.04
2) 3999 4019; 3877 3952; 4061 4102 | -0.23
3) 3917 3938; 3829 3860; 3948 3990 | 0.22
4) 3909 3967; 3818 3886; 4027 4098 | 0.24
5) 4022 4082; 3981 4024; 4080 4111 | -0.03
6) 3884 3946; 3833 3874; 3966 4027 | 0.15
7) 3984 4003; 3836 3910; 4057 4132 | -0.21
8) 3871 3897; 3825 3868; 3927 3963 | -0.12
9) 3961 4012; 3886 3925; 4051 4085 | 0.06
